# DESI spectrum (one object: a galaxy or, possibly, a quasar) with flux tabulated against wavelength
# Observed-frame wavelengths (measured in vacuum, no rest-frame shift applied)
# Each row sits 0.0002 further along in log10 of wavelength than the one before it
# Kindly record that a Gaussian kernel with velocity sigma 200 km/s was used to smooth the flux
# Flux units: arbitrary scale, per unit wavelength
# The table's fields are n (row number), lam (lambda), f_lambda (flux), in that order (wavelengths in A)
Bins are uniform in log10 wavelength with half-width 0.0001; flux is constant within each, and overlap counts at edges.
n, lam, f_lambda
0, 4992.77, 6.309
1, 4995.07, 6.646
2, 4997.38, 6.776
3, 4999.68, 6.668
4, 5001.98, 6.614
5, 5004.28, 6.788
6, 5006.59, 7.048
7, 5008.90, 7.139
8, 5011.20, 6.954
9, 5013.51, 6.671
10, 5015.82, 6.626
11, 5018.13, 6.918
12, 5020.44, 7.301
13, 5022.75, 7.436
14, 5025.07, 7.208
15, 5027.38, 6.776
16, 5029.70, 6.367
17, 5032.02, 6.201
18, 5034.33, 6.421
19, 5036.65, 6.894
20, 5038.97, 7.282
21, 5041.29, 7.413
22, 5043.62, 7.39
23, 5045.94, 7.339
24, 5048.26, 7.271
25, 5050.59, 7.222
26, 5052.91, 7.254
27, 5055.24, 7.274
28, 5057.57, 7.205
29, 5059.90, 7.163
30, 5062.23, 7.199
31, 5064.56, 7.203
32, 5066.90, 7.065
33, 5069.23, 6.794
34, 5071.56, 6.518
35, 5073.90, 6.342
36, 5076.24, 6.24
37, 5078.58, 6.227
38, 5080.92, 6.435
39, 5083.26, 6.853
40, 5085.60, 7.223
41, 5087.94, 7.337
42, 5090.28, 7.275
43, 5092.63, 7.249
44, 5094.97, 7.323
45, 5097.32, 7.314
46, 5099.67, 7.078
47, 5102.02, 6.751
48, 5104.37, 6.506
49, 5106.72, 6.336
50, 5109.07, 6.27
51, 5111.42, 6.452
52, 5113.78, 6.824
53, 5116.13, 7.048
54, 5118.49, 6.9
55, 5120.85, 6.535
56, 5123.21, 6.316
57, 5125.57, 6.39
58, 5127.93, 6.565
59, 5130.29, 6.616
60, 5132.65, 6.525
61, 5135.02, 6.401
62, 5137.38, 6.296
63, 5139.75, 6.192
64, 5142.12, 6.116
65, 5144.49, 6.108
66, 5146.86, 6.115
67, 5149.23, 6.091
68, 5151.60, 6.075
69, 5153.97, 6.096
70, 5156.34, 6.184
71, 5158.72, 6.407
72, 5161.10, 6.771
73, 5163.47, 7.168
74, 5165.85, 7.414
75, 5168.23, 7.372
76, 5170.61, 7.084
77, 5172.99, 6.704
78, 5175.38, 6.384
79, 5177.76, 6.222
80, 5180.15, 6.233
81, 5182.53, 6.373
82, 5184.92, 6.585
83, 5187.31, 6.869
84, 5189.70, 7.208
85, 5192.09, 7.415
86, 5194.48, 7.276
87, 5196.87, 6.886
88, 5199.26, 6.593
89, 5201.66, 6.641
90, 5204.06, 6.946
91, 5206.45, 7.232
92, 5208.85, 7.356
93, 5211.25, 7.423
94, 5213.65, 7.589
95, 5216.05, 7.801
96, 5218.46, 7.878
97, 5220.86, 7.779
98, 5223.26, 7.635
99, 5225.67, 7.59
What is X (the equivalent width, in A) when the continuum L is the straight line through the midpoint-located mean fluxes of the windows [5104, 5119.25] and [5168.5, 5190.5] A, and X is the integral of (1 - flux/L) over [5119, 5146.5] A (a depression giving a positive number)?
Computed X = 1.1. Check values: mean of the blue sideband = 6.62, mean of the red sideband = 6.65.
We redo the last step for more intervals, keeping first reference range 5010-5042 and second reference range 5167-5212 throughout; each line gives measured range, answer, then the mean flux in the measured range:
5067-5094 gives 0.37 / 6.79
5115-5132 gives 0.65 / 6.62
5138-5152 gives 1.54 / 6.12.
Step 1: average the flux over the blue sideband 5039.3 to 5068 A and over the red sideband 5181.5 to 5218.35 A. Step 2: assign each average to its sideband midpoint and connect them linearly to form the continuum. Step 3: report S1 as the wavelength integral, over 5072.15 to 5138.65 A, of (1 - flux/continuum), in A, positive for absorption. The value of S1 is 4.6 A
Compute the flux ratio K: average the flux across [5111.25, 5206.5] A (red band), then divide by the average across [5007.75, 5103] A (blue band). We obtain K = 0.95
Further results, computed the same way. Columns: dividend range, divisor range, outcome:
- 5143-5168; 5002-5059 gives 0.92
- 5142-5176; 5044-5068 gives 0.91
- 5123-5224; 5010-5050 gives 0.97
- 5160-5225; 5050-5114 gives 1.03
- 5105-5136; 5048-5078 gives 0.94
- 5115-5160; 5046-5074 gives 0.90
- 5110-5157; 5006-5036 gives 0.93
